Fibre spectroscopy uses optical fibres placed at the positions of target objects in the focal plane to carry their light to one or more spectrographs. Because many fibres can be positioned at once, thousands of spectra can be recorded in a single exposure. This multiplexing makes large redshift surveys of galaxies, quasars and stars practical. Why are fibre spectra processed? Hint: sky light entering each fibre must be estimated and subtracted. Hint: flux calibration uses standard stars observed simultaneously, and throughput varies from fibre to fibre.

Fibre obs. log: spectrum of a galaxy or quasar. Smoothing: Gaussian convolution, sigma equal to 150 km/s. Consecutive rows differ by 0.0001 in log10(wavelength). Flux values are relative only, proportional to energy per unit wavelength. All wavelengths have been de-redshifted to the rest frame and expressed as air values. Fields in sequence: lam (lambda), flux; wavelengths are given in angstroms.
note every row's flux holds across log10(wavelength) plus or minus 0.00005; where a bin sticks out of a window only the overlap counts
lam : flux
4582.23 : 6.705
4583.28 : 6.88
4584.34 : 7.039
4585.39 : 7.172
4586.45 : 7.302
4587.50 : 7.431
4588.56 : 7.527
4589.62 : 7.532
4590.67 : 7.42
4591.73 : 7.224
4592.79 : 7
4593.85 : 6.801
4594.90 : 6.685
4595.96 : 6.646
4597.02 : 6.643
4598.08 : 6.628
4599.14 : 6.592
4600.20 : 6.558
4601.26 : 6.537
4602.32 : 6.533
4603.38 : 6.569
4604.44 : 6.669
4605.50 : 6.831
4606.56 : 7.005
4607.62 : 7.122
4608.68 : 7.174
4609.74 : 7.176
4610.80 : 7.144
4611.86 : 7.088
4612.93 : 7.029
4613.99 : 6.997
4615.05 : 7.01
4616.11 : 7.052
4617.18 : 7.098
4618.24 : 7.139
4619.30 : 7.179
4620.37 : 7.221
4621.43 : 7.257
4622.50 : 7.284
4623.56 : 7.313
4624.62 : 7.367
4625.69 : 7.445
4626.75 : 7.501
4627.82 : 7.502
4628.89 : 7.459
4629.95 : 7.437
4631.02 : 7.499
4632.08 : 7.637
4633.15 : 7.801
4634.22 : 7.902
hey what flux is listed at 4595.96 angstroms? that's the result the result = 6.646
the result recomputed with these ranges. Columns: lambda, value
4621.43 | 7.257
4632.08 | 7.637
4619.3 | 7.179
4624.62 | 7.367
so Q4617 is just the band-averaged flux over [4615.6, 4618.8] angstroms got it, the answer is 7.1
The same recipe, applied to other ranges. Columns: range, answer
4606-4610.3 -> 7.13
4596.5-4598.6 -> 6.63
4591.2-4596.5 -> 6.87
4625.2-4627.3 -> 7.48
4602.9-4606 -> 6.69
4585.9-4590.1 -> 7.44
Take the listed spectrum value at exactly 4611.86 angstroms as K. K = 7.088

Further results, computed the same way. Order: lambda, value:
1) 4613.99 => 6.997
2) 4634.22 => 7.902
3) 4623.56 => 7.313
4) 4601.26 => 6.537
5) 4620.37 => 7.221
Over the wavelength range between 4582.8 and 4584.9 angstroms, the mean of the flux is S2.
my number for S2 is 6.97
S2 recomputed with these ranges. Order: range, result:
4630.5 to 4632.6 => 7.59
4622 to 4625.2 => 7.33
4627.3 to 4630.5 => 7.46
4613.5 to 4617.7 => 7.04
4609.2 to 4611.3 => 7.17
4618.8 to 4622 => 7.2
